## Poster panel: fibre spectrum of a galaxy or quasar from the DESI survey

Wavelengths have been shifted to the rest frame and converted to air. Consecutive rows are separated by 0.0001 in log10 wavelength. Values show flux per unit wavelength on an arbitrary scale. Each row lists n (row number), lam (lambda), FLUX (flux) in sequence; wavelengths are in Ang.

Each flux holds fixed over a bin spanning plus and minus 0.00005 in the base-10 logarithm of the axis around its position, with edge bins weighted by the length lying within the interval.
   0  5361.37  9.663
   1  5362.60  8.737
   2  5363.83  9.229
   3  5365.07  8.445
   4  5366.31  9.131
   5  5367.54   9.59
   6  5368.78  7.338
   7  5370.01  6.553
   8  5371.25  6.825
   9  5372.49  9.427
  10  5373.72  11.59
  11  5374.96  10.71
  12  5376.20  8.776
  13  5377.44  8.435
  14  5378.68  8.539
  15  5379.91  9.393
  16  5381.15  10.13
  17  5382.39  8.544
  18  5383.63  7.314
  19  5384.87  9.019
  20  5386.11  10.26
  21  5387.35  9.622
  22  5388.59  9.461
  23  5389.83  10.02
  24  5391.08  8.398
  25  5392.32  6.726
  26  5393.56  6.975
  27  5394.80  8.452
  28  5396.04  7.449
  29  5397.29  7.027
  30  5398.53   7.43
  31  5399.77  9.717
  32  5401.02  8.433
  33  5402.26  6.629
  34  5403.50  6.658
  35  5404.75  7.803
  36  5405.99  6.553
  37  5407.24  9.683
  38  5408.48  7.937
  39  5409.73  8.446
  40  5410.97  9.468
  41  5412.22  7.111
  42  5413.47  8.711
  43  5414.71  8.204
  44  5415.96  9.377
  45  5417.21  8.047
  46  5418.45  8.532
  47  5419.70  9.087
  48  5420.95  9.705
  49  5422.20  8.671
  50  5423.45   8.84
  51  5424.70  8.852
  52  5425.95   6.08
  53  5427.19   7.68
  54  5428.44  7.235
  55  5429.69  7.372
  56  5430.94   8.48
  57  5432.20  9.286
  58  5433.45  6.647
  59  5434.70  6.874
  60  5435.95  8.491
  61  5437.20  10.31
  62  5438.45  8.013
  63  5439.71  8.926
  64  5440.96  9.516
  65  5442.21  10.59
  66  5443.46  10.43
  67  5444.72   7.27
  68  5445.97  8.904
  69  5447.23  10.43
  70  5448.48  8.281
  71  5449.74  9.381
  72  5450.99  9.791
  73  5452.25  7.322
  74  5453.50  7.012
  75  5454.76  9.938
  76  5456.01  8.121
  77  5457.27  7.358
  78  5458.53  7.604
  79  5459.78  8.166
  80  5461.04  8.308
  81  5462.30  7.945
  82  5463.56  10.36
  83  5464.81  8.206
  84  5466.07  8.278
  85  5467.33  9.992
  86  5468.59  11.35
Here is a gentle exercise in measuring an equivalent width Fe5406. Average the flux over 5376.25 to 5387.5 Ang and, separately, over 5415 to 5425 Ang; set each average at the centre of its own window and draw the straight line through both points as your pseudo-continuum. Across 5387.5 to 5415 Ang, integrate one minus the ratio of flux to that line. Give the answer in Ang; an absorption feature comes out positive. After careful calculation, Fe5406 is 2.60 Ang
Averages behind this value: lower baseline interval 8.99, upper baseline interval 8.86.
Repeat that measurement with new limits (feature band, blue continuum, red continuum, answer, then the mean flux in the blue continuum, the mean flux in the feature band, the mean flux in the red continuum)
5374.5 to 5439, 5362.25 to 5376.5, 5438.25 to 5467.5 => 3.2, 8.87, 8.37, 8.75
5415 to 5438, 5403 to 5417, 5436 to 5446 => 1.1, 8.18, 8.31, 9.22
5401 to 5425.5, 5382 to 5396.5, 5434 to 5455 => 1.0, 8.53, 8.32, 8.88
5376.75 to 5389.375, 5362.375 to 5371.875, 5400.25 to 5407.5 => -1.8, 8.21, 9.09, 7.56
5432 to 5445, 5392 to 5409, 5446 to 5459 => -0.7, 7.69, 8.78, 8.55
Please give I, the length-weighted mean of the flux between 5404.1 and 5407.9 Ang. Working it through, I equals 8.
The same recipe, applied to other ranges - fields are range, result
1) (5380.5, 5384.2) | 8.68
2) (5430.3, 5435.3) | 7.81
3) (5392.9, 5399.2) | 7.49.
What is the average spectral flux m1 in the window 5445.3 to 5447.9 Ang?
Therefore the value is 9.61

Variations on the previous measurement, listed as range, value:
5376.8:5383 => 9.01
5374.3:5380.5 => 9.18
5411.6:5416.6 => 8.35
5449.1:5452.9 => 8.82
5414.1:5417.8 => 8.53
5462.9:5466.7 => 8.95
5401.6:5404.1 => 6.69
